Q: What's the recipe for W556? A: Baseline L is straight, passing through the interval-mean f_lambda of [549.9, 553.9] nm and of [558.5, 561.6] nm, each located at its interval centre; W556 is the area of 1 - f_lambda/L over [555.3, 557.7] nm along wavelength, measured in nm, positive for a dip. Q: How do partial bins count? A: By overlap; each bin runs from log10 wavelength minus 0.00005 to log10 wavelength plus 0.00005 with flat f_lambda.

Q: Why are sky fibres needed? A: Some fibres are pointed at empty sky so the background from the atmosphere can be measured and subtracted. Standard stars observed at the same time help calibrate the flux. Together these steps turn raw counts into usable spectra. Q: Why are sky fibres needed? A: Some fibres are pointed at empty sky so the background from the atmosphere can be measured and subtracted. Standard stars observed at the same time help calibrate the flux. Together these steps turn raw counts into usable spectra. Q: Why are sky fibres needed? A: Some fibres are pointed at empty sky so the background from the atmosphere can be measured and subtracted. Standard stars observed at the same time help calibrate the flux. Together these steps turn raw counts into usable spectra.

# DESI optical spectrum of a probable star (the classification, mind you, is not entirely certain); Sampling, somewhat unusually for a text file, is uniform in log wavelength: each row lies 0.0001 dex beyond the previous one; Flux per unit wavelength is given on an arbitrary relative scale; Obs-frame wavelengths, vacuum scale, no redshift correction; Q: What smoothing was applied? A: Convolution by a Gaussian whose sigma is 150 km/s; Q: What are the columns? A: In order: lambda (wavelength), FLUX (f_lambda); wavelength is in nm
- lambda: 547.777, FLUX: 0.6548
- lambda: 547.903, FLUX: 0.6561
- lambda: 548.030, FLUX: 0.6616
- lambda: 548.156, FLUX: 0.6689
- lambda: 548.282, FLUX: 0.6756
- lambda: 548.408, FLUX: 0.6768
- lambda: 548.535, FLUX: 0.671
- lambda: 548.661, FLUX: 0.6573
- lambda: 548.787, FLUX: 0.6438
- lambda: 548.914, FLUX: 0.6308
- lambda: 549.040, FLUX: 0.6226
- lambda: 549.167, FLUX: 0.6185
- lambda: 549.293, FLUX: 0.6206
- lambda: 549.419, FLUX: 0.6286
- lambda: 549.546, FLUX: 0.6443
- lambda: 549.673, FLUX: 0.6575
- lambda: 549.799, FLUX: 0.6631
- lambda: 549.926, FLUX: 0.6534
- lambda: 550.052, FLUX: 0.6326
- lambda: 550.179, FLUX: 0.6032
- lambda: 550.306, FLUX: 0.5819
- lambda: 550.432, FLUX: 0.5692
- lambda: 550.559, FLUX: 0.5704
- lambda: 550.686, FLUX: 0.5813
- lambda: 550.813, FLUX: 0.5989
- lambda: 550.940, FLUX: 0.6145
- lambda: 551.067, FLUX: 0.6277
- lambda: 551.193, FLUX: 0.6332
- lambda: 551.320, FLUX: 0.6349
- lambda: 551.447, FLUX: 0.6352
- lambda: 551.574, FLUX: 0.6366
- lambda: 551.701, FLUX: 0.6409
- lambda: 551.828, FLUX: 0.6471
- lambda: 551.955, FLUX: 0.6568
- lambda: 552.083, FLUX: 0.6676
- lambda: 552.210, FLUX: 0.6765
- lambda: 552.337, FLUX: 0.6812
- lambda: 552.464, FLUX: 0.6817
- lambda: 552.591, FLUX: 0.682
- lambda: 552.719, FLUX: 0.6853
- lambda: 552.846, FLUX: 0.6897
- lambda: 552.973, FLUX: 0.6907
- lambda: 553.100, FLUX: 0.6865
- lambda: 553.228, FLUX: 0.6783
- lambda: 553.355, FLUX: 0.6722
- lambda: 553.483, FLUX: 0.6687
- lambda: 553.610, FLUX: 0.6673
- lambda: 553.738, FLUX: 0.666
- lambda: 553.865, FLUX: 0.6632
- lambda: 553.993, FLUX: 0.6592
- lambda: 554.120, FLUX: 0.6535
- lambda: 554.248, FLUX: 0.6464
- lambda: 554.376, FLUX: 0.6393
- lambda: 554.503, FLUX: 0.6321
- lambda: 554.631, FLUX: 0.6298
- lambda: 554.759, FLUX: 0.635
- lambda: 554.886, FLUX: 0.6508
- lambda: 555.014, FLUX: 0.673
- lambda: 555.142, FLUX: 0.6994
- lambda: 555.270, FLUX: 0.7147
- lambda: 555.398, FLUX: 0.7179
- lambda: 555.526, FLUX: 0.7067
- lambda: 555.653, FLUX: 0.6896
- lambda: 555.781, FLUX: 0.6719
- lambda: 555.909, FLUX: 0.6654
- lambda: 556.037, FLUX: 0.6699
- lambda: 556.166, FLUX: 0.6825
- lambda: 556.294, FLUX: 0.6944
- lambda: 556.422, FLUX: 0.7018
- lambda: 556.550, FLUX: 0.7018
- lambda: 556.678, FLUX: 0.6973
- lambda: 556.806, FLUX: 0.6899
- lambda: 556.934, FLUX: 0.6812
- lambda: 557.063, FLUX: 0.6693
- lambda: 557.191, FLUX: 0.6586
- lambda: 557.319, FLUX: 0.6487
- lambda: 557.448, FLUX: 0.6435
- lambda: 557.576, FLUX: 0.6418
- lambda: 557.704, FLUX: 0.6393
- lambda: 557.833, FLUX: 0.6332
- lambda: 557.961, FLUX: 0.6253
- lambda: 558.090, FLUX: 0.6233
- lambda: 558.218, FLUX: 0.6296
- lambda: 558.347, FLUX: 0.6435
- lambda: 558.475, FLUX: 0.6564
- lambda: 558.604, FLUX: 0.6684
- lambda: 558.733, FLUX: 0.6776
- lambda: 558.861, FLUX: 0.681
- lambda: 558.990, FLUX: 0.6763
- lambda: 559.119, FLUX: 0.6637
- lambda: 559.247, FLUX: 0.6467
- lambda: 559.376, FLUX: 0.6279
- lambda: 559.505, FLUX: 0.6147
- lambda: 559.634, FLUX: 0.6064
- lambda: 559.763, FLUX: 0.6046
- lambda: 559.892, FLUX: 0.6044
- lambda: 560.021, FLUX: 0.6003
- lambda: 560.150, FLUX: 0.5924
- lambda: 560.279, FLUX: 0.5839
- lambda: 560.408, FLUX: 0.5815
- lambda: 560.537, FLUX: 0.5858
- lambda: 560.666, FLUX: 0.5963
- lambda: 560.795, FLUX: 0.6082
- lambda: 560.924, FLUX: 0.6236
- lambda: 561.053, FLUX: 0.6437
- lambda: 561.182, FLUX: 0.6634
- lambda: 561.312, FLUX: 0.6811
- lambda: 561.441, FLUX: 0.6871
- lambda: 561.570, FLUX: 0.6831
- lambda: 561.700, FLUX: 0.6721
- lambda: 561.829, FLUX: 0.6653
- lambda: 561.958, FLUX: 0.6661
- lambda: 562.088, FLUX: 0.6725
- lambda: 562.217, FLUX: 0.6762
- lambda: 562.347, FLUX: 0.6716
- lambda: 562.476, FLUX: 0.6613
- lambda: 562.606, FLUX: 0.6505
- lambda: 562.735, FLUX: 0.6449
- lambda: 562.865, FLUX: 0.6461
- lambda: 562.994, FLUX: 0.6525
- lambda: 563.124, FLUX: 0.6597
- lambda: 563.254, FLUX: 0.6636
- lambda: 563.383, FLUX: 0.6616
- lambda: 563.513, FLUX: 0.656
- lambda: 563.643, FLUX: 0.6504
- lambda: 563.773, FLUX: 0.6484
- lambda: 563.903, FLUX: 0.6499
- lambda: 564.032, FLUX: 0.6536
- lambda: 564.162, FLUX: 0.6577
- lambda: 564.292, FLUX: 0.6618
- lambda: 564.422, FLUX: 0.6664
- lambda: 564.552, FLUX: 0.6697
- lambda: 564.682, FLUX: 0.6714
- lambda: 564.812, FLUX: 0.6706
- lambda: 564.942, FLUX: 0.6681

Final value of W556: -0.15 nm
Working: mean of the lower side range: 0.646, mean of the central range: 0.679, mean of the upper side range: 0.633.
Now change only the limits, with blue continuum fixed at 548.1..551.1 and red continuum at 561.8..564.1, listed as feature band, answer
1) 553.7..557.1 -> -0.17 nm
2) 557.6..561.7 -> 0.10 nm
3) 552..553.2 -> -0.09 nm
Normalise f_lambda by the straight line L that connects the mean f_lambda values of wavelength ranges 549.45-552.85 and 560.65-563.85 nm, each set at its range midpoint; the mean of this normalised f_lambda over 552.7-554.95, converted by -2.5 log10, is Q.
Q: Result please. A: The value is -0.03 mag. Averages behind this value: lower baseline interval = 0.638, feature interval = 0.662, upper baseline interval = 0.657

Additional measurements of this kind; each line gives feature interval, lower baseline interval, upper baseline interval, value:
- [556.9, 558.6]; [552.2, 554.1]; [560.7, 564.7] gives 0.04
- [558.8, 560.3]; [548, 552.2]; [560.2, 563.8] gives 0.03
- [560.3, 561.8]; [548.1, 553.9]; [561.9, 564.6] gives 0.03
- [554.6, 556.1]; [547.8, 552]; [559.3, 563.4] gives -0.07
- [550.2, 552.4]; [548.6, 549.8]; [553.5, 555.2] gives 0.03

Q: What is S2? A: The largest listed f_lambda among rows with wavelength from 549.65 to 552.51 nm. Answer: 0.6817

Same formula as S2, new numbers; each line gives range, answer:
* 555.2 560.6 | 0.7179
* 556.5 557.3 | 0.7018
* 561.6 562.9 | 0.6762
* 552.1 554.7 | 0.6907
